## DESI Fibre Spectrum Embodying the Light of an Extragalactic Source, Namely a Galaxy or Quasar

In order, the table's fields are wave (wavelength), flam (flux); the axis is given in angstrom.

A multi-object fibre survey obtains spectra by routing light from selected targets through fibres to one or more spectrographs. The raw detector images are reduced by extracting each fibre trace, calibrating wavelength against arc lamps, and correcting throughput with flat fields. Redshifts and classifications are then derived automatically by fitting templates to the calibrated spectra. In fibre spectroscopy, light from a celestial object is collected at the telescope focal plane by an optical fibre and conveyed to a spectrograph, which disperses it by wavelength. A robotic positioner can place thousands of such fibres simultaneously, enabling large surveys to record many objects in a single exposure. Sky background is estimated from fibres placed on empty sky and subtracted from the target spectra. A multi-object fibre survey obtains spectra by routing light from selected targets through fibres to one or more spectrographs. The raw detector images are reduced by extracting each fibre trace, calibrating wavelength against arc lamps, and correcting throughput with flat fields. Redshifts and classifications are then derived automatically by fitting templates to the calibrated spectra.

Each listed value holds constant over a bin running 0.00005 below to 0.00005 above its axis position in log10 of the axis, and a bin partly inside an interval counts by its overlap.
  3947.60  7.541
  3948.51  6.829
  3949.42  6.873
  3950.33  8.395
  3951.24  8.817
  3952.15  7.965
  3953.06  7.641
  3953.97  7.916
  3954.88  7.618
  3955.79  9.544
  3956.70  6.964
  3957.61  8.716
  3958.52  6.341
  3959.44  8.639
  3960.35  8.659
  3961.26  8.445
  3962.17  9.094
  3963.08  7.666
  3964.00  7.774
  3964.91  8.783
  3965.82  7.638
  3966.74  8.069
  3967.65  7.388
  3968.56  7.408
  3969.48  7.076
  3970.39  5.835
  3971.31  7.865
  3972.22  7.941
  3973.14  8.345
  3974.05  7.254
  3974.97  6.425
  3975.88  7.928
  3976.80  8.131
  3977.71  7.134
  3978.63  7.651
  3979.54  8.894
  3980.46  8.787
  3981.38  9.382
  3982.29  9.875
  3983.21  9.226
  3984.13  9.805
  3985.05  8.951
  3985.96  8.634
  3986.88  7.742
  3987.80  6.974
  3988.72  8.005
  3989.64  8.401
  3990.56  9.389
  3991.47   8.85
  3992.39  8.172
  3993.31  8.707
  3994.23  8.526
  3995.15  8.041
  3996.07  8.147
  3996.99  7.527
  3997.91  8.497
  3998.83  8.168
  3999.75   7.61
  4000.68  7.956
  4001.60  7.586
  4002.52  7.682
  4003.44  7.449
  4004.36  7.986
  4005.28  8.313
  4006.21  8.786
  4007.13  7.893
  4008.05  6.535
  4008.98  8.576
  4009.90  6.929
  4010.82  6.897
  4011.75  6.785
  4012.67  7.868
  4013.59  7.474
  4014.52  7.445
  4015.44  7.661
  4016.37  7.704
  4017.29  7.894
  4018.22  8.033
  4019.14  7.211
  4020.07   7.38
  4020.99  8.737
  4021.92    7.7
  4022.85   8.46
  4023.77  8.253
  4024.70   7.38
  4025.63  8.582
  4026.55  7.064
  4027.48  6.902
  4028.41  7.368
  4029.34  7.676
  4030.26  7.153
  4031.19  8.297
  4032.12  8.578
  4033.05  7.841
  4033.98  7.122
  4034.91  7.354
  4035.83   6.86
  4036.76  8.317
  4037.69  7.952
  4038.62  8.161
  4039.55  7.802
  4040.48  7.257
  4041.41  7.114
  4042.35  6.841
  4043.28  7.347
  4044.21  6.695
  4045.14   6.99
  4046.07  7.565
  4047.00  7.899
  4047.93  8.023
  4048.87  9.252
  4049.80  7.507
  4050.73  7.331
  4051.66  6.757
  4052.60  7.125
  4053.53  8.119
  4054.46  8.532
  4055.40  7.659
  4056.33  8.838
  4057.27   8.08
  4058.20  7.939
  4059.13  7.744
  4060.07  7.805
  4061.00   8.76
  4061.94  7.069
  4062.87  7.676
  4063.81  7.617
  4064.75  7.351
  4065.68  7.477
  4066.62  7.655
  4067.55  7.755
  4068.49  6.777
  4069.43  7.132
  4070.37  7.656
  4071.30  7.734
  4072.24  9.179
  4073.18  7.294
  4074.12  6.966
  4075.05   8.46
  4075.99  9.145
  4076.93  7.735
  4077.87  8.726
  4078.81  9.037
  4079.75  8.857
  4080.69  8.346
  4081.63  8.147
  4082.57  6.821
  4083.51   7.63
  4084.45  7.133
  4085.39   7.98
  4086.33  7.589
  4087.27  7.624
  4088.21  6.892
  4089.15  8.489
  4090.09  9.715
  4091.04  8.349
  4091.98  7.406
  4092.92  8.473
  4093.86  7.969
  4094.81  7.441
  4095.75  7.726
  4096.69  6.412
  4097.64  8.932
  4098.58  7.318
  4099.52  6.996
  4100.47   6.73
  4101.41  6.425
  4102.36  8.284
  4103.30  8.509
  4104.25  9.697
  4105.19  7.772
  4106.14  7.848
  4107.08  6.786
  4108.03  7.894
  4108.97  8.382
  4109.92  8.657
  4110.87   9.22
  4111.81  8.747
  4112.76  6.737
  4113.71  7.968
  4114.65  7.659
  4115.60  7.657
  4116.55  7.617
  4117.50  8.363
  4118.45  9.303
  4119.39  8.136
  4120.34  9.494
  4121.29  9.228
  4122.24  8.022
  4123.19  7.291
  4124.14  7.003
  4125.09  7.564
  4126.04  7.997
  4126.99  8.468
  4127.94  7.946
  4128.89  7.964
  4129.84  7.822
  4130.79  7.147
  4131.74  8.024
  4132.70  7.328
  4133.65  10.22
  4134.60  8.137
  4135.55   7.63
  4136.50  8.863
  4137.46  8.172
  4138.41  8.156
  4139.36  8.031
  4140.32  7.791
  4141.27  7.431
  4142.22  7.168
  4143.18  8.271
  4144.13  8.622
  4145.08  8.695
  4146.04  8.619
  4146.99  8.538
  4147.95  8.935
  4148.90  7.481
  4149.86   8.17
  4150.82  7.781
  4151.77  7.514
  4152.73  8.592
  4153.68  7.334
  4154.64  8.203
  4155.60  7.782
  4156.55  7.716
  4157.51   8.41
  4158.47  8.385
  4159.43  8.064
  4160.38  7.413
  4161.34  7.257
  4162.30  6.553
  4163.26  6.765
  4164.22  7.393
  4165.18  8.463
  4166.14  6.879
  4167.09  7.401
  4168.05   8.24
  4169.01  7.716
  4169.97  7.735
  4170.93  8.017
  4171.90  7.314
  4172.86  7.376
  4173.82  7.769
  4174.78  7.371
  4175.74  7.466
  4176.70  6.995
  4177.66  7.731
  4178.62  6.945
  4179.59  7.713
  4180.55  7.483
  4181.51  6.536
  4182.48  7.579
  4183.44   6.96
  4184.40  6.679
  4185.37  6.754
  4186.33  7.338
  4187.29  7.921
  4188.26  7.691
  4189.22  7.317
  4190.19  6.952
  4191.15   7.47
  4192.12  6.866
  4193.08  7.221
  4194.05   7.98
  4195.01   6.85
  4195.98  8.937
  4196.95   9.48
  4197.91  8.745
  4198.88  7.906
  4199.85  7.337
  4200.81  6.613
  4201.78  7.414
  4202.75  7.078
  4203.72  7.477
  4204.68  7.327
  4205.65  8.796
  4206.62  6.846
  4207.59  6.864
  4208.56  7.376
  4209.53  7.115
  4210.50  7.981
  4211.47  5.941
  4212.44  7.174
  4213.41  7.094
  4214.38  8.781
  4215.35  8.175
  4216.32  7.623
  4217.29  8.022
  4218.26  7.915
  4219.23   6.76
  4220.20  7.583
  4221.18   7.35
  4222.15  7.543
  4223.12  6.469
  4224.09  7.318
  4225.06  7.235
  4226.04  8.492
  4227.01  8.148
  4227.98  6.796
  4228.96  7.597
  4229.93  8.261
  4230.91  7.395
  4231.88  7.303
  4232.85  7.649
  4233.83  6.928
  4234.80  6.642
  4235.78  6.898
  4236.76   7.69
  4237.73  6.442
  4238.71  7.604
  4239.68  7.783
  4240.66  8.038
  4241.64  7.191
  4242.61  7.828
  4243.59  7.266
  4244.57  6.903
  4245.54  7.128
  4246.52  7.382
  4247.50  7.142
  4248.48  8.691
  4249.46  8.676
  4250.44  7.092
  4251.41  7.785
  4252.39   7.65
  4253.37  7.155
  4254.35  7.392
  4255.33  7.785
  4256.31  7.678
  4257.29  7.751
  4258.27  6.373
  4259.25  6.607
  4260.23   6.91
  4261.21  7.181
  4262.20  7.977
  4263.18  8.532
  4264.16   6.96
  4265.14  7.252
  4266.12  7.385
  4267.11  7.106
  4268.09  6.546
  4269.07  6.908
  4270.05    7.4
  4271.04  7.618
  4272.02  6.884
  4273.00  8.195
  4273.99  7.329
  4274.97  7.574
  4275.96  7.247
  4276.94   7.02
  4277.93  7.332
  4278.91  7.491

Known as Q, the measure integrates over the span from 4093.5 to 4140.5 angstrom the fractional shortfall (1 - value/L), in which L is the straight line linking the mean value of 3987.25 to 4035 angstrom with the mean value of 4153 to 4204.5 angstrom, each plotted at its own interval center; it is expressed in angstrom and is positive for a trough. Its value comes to -2.1 angstrom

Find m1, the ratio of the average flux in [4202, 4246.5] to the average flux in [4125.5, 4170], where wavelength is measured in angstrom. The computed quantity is 0.9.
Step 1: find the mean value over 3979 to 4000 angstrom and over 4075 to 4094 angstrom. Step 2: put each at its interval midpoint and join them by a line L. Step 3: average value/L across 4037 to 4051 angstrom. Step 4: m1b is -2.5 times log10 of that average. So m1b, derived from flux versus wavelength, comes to 0.096 mag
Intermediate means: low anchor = 8.54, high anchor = 8.11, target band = 7.6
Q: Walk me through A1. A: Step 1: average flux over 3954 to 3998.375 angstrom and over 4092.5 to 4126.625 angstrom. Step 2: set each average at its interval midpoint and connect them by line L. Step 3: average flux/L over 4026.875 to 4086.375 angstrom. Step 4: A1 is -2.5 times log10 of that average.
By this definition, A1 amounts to 0.04 mag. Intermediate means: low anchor 8.14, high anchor 7.95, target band 7.74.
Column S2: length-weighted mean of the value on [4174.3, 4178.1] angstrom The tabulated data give 7.4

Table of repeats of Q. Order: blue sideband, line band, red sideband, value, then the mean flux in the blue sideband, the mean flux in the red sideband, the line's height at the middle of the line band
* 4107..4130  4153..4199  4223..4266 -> 1.38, 8.1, 7.44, 7.8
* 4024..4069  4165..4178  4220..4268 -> -0.14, 7.65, 7.42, 7.5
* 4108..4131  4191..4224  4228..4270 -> 0.38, 8.11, 7.39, 7.62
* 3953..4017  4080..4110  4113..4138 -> 0.96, 8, 8.1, 8.08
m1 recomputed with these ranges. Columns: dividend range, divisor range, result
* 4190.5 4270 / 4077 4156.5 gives 0.93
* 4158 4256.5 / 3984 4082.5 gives 0.95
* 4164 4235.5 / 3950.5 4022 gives 0.94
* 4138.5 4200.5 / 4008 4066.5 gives 1.00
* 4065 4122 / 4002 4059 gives 1.04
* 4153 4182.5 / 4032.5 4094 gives 0.97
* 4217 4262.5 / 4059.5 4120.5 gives 0.94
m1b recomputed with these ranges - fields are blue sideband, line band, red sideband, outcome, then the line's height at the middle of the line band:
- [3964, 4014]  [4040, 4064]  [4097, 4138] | 0.05 mag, 8.02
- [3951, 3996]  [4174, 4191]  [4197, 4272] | 0.04 mag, 7.58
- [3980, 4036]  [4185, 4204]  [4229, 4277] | -0.01 mag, 7.54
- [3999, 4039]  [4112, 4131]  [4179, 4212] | -0.06 mag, 7.54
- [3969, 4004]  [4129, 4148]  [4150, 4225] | -0.07 mag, 7.67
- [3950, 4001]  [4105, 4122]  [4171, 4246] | -0.07 mag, 7.72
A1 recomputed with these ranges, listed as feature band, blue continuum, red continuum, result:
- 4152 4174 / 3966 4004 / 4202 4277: -0.01 mag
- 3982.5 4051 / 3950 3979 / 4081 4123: 0.00 mag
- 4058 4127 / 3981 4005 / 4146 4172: 0.01 mag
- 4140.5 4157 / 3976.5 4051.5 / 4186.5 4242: -0.06 mag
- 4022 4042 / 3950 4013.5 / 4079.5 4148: 0.05 mag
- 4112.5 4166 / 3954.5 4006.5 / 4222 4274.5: -0.04 mag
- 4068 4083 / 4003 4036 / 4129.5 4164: -0.03 mag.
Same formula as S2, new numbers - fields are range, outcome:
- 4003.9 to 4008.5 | 7.91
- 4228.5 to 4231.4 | 7.76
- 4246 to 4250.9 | 7.78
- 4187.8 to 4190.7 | 7.33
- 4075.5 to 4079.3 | 8.65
